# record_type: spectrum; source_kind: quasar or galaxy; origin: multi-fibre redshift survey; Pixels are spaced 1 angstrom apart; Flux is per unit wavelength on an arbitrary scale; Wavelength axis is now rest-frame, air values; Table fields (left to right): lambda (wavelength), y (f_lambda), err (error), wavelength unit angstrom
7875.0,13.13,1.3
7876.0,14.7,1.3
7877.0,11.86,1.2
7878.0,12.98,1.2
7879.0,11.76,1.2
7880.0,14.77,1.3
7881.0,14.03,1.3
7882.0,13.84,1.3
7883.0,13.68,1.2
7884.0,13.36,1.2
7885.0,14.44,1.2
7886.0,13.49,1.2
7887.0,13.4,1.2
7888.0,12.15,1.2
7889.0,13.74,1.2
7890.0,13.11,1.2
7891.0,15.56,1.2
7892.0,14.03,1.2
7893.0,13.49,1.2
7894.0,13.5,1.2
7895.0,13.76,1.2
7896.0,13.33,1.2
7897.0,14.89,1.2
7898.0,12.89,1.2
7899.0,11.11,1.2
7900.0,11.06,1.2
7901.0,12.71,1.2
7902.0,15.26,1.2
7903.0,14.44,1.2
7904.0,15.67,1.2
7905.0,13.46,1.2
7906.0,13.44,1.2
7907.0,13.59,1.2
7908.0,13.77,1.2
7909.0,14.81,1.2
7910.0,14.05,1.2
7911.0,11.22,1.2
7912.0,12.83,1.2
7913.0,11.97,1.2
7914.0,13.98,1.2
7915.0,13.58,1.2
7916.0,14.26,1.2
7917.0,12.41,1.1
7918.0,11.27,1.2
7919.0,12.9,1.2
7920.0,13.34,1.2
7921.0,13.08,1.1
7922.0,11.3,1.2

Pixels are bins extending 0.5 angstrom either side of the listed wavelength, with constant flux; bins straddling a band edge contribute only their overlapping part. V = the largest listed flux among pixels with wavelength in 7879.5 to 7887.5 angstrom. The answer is 14.77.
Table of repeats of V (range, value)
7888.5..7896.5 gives 15.56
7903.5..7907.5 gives 15.67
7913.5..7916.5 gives 14.26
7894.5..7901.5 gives 14.89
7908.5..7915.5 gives 14.81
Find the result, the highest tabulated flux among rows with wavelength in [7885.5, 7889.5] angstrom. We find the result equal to 13.74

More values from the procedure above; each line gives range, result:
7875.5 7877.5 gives 14.7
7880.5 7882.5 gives 14.03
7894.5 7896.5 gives 13.76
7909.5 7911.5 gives 14.05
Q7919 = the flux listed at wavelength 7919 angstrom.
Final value 12.9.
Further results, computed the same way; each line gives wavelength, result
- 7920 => 13.34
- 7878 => 12.98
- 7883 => 13.68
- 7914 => 13.98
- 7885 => 14.44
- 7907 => 13.59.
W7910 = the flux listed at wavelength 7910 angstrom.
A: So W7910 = 14.05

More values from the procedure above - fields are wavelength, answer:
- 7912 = 12.83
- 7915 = 13.58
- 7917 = 12.41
